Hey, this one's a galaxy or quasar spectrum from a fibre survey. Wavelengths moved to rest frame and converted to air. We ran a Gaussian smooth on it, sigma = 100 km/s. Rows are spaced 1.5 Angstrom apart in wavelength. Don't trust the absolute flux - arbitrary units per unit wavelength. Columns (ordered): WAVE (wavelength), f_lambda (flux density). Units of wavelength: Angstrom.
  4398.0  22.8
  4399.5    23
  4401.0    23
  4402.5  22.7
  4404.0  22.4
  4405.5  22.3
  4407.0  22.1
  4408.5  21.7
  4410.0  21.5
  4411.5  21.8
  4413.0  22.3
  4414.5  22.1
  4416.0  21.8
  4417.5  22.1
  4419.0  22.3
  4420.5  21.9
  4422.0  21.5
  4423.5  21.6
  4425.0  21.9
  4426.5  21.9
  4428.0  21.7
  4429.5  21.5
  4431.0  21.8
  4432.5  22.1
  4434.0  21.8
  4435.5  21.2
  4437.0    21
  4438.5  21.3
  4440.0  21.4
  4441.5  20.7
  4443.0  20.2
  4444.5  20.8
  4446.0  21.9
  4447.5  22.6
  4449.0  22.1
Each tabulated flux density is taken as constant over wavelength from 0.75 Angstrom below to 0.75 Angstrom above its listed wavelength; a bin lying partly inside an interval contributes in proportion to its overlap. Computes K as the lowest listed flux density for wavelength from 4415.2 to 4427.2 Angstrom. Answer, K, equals 21.5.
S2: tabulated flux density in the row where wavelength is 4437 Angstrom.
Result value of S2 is 21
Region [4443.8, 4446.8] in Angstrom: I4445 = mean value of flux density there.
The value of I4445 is 21.4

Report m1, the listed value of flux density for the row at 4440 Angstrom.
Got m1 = 21.4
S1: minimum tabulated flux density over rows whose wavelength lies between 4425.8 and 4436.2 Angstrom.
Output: 21.2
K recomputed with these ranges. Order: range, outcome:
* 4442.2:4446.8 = 20.2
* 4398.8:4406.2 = 22.3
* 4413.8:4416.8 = 21.8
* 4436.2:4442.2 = 20.7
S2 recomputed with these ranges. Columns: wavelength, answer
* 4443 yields 20.2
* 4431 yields 21.8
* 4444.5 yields 20.8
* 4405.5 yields 22.3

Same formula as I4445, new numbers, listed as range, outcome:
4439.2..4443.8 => 20.8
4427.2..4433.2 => 21.8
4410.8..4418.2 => 22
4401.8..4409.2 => 22.2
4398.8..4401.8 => 23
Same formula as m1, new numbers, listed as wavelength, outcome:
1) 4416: 21.8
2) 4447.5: 22.6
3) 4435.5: 21.2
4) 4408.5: 21.7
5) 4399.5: 23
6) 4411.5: 21.8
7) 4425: 21.9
